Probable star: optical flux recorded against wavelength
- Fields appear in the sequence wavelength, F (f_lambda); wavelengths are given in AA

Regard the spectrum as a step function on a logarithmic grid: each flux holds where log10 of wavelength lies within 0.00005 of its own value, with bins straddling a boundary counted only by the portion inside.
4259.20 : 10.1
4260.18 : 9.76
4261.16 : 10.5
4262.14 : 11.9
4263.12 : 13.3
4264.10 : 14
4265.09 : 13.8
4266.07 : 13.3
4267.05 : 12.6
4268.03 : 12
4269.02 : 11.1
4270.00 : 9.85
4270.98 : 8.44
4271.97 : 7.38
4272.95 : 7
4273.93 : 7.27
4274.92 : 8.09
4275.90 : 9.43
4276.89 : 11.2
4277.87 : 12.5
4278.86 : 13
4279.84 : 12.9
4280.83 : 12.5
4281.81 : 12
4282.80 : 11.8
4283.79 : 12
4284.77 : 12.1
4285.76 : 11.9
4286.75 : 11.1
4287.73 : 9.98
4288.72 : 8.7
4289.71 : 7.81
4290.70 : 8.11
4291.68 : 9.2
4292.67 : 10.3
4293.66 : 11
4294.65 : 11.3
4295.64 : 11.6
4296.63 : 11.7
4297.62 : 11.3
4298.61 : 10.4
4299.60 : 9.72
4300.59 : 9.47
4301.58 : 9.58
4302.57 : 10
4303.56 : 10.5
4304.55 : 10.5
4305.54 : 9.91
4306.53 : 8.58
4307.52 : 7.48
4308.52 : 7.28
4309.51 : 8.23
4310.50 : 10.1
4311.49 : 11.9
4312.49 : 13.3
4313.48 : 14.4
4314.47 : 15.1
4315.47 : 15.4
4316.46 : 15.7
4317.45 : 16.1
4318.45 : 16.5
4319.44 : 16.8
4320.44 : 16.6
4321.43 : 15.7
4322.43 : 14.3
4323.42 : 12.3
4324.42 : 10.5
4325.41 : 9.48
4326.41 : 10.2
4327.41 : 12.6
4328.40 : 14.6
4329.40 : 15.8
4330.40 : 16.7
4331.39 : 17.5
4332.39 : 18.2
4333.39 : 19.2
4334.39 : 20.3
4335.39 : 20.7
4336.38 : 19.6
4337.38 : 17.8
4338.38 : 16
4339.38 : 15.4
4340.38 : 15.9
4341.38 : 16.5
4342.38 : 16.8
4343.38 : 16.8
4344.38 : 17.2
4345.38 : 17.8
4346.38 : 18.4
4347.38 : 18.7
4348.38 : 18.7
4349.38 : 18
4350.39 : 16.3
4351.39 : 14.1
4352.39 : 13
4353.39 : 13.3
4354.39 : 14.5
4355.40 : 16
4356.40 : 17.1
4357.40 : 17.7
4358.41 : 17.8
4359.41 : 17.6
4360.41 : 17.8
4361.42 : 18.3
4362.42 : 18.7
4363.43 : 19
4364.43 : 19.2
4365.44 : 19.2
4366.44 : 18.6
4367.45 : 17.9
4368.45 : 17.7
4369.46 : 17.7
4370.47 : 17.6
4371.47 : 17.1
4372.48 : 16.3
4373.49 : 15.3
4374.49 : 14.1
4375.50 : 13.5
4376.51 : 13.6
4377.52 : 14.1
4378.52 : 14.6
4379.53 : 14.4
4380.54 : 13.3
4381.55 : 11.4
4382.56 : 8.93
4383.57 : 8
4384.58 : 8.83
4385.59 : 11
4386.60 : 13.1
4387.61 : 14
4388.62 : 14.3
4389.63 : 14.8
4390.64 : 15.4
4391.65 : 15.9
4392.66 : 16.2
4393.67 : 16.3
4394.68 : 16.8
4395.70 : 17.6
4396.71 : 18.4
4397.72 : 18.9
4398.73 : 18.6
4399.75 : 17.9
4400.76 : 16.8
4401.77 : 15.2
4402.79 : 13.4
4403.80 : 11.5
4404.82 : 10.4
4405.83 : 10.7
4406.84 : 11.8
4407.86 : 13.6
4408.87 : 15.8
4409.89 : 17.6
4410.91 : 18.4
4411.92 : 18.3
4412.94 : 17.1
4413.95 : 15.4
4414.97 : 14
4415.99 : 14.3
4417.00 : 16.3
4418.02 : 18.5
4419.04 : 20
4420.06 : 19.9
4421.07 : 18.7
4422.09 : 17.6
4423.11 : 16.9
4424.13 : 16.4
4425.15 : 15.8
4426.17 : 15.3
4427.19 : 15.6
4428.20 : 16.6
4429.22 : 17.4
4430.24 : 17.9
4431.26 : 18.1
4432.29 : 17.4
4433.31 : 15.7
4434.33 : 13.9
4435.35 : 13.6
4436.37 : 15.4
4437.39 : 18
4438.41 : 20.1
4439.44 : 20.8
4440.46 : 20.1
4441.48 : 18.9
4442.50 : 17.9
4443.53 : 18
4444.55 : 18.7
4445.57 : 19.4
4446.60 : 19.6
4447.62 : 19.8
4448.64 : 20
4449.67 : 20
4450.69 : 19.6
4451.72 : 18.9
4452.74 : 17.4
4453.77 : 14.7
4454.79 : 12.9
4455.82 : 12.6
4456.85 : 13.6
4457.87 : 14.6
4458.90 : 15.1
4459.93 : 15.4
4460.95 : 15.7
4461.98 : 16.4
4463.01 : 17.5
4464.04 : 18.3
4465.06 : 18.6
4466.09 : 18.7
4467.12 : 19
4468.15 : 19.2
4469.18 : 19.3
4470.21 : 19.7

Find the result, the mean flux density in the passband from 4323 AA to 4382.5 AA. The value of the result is 16.2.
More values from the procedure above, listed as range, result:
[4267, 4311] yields 10.2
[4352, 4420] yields 15.6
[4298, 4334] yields 12.8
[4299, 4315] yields 10.4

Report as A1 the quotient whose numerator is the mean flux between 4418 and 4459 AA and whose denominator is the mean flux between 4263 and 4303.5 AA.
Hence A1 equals 1.62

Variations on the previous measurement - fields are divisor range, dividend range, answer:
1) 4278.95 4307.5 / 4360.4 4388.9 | 1.42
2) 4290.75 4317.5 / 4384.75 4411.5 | 1.37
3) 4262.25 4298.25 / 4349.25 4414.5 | 1.42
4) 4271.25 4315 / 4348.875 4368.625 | 1.64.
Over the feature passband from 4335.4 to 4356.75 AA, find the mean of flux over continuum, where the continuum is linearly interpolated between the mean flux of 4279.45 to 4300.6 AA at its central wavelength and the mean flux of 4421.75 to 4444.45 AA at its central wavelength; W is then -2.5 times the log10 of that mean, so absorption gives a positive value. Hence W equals -0.25 mag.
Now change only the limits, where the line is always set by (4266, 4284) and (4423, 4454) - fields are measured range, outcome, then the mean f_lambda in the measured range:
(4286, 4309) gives 0.18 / 9.83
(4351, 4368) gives -0.19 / 17.1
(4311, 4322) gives -0.22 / 15.2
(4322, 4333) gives -0.08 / 13.9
